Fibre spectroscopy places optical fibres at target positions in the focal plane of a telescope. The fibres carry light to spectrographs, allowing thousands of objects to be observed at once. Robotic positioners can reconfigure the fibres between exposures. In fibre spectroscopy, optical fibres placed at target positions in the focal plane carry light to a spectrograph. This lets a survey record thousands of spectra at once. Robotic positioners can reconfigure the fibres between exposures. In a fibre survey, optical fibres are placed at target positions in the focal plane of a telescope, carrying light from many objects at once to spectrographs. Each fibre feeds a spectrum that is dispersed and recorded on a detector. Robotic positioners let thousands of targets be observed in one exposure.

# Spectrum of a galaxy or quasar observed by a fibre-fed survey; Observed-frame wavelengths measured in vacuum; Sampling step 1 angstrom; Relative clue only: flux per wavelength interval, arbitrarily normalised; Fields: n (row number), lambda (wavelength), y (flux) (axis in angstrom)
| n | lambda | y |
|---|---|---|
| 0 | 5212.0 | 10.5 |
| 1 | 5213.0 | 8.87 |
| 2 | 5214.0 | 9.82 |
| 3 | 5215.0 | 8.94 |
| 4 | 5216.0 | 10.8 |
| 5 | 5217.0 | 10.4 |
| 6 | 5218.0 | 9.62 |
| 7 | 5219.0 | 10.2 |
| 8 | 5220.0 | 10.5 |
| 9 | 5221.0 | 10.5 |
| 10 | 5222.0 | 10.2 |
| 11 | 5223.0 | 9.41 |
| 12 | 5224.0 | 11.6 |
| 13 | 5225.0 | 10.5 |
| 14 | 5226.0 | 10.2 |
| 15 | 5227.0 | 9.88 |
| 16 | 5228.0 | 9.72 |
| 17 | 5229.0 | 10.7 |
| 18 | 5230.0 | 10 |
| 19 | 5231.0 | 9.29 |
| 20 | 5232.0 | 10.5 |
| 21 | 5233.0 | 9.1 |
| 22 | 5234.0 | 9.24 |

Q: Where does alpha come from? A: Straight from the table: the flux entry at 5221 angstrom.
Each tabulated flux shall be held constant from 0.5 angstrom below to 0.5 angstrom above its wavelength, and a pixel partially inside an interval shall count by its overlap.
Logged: 10.5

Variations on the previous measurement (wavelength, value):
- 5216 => 10.8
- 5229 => 10.7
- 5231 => 9.29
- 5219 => 10.2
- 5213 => 8.87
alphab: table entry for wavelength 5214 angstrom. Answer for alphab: 9.82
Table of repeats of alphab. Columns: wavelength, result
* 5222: 10.2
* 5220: 10.5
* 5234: 9.24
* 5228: 9.72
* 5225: 10.5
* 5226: 10.2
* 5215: 8.94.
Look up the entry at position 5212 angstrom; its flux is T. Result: 10.5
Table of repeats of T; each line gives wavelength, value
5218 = 9.62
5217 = 10.4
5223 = 9.41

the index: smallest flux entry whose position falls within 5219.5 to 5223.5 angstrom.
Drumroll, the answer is 9.41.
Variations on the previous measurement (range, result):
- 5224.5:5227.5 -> 9.88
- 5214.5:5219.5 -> 8.94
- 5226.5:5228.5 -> 9.72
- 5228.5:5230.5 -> 10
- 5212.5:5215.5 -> 8.87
